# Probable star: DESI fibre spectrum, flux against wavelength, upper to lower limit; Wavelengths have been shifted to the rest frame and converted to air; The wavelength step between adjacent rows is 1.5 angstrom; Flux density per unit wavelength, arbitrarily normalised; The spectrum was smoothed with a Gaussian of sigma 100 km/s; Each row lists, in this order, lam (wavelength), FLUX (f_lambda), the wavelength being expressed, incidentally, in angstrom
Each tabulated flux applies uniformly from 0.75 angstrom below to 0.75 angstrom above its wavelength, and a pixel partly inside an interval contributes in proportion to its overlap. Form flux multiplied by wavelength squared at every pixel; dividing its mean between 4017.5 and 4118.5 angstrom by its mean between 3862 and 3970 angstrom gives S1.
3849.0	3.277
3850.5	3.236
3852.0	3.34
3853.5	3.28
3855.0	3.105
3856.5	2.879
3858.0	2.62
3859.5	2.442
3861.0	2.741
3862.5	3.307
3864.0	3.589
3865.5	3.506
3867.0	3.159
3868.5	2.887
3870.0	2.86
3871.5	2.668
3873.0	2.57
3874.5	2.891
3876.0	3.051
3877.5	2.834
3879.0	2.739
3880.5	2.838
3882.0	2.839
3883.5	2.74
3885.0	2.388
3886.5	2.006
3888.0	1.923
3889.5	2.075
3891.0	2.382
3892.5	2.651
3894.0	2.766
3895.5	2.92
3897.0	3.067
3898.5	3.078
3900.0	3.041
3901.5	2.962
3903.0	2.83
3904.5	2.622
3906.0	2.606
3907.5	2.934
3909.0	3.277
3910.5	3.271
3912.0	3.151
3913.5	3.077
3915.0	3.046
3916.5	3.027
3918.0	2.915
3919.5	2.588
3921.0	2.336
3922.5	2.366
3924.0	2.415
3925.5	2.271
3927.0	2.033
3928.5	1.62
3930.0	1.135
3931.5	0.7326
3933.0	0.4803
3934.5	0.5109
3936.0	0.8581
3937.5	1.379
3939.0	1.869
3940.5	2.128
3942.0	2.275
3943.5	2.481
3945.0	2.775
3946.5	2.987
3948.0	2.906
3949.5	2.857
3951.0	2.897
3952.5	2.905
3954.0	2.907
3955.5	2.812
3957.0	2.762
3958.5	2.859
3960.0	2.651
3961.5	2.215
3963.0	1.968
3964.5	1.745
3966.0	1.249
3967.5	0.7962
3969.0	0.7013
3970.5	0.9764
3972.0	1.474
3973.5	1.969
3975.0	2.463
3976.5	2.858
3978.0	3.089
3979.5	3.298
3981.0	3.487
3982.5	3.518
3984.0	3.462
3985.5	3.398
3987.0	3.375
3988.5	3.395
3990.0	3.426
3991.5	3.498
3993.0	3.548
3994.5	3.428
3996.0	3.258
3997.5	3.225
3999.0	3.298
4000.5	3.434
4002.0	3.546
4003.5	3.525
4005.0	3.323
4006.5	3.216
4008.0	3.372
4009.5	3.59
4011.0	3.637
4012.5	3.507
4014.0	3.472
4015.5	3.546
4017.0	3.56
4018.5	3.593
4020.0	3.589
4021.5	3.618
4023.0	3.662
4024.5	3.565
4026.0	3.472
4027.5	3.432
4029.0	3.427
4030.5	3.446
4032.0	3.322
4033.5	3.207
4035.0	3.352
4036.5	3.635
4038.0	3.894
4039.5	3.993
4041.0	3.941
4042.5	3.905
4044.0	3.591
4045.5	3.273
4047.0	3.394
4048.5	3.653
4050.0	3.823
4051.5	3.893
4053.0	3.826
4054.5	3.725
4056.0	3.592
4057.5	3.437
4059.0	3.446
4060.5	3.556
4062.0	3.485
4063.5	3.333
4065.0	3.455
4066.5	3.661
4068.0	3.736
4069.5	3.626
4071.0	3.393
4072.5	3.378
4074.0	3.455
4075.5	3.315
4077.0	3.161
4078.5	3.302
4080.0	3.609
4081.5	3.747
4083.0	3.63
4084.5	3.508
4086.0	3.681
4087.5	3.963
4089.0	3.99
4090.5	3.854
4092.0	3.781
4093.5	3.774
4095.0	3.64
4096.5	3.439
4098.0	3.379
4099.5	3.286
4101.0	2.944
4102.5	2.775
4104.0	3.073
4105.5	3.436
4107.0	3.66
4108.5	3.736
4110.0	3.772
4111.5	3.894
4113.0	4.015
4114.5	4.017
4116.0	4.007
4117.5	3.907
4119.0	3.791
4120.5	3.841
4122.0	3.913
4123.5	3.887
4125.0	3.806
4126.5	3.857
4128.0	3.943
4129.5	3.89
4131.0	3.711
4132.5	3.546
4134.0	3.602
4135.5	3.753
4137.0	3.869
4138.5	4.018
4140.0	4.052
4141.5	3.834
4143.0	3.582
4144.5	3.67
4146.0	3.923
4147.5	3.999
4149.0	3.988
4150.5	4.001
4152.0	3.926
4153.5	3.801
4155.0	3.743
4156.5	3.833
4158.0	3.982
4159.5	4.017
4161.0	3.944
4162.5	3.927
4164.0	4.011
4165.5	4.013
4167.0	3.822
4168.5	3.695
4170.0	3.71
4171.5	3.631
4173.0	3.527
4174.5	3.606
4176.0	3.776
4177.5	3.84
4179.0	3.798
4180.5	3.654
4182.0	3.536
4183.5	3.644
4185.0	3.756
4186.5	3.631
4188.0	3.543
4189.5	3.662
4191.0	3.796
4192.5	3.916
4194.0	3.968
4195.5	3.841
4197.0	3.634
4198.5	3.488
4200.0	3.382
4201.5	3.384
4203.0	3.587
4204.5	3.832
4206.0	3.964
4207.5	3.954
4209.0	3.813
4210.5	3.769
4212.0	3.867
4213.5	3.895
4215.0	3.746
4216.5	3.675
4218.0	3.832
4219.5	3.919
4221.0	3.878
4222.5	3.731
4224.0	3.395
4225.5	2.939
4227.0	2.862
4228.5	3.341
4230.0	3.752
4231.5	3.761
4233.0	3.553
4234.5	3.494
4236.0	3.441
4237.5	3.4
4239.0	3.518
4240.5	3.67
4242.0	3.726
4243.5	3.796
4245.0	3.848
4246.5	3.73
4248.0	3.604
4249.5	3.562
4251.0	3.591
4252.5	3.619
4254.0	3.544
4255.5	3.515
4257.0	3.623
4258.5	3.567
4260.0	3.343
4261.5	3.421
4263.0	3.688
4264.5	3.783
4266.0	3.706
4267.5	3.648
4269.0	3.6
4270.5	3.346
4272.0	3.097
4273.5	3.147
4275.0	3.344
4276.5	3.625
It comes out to 1.57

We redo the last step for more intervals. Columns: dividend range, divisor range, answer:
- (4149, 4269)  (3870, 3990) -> 1.70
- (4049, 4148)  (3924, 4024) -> 1.45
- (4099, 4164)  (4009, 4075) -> 1.11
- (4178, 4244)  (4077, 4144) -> 1.04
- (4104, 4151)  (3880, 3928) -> 1.59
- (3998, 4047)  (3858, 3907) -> 1.36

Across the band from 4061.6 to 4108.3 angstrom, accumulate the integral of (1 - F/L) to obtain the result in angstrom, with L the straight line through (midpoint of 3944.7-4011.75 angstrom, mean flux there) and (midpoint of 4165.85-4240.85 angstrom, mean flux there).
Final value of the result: -3.9 angstrom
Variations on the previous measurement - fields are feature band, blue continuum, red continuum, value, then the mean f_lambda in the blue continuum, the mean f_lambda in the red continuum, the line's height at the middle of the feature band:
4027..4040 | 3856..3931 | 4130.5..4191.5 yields -0.95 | 2.71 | 3.79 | 3.28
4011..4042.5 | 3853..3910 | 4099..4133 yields -2.02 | 2.82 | 3.69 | 3.36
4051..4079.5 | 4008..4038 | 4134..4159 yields 0.95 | 3.51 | 3.87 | 3.63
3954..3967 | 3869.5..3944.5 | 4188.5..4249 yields 1.71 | 2.43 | 3.66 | 2.64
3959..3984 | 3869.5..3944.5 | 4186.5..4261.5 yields 4.49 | 2.43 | 3.64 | 2.68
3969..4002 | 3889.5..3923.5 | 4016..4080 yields 2.49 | 2.84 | 3.55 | 3.24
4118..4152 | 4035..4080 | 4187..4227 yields -1.92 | 3.58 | 3.69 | 3.64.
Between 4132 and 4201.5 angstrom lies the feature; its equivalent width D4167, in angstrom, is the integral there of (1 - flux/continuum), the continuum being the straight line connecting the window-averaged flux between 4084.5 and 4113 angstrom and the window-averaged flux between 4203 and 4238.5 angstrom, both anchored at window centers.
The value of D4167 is -3.21 angstrom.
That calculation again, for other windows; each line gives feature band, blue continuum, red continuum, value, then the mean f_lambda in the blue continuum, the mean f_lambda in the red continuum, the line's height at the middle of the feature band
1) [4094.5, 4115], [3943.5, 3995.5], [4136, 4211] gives -0.5 angstrom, 2.67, 3.79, 3.41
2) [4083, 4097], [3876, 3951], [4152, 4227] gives -2.0 angstrom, 2.44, 3.73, 3.27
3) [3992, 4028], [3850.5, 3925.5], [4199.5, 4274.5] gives -4.4 angstrom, 2.83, 3.6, 3.1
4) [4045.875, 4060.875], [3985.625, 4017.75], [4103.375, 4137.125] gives -0.2 angstrom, 3.44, 3.78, 3.59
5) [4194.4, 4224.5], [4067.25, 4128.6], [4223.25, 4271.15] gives -1.4 angstrom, 3.63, 3.54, 3.57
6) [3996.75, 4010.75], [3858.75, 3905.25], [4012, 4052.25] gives 0.1 angstrom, 2.79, 3.58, 3.43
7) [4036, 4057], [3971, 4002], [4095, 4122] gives -2.2 angstrom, 3.14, 3.6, 3.36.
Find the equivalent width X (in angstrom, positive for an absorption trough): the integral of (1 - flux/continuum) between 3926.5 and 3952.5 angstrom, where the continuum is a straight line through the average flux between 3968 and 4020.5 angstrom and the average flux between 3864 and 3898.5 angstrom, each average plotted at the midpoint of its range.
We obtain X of 9.2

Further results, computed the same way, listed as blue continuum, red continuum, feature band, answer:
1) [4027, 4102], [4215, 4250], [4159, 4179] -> -1.3 angstrom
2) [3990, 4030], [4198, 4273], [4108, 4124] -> -1.6 angstrom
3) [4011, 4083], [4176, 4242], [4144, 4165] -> -1.7 angstrom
